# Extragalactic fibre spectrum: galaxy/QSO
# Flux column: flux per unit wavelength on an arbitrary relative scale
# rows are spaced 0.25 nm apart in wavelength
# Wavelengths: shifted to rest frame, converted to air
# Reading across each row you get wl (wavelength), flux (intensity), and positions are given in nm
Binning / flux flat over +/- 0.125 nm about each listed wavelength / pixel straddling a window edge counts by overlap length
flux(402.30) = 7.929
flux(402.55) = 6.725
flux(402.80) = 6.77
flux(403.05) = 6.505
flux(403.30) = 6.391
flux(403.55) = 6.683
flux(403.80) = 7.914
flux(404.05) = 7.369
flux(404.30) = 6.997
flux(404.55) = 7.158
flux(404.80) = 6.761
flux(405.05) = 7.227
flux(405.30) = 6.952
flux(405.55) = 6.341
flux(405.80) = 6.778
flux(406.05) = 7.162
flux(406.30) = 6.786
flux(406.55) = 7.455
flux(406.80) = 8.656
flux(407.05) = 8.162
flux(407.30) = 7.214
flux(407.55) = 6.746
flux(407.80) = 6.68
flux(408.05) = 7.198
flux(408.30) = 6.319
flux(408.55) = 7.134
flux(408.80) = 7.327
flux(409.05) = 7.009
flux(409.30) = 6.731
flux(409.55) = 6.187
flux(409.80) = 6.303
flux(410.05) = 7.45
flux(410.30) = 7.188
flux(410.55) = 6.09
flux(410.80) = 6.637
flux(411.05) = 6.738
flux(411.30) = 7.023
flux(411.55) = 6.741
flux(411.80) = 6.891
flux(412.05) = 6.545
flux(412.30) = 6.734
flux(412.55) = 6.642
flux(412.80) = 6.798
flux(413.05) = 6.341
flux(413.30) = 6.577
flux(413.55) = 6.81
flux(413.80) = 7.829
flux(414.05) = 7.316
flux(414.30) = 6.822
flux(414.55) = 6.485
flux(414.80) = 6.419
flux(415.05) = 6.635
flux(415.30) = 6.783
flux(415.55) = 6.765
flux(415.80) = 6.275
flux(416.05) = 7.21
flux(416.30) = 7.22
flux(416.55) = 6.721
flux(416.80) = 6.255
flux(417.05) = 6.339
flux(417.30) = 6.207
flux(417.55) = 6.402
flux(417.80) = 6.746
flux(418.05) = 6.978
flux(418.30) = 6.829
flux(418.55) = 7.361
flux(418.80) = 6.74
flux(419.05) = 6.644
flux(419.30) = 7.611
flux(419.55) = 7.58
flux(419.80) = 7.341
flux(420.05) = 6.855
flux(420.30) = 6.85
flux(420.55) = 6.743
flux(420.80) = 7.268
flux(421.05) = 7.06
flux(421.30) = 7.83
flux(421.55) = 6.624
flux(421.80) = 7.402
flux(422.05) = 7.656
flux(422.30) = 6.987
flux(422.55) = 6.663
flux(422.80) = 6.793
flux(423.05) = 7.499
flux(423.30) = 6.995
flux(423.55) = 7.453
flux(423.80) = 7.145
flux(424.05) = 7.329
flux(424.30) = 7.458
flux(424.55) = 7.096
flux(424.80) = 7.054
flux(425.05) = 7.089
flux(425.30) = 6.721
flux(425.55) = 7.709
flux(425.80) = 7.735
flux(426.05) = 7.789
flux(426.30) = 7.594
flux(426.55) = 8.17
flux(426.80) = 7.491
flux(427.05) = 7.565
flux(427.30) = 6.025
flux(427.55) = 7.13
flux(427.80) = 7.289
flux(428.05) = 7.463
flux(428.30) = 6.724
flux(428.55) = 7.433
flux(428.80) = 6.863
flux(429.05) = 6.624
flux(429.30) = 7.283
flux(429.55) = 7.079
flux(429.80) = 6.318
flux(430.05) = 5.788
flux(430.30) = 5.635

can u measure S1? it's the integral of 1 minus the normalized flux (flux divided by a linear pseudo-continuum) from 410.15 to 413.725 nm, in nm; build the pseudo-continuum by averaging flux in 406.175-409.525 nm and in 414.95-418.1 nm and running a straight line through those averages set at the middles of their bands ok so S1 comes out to 0.103 nm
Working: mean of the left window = 7.16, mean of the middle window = 6.72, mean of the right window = 6.65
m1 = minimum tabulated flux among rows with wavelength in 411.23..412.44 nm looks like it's 6.545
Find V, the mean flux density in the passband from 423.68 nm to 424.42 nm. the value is 7.31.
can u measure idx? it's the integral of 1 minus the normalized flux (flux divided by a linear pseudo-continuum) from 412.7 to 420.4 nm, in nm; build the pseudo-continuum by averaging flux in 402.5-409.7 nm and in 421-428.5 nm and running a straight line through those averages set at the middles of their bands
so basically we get 0.34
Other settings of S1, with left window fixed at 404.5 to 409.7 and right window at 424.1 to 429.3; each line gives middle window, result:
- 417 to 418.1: 0.10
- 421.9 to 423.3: 0.02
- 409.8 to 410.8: 0.04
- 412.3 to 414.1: 0.06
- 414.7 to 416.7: 0.11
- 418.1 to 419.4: 0.03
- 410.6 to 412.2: 0.08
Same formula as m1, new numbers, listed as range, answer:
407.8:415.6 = 6.09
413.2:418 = 6.207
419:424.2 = 6.624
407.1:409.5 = 6.319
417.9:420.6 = 6.644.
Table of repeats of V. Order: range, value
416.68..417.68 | 6.3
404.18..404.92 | 6.97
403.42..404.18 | 7.31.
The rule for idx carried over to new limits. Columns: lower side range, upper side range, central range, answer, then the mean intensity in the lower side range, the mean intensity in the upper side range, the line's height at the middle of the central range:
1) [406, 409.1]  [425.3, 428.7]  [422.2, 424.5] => 0.06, 7.23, 7.36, 7.34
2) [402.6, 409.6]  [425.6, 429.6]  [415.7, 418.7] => 0.18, 7.03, 7.28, 7.16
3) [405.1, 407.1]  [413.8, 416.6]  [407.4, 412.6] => 0.21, 7.25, 6.83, 7.07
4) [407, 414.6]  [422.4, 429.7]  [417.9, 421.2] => -0.01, 6.85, 7.21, 7.06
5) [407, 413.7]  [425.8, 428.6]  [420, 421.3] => 0.02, 6.81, 7.35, 7.14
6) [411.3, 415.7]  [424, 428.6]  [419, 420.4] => -0.03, 6.78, 7.31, 7.03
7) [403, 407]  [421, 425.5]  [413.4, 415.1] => 0.05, 7.1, 7.17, 7.14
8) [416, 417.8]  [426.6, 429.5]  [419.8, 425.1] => -0.22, 6.61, 7.11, 6.86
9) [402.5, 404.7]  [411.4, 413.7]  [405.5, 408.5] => -0.13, 6.95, 6.69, 6.85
